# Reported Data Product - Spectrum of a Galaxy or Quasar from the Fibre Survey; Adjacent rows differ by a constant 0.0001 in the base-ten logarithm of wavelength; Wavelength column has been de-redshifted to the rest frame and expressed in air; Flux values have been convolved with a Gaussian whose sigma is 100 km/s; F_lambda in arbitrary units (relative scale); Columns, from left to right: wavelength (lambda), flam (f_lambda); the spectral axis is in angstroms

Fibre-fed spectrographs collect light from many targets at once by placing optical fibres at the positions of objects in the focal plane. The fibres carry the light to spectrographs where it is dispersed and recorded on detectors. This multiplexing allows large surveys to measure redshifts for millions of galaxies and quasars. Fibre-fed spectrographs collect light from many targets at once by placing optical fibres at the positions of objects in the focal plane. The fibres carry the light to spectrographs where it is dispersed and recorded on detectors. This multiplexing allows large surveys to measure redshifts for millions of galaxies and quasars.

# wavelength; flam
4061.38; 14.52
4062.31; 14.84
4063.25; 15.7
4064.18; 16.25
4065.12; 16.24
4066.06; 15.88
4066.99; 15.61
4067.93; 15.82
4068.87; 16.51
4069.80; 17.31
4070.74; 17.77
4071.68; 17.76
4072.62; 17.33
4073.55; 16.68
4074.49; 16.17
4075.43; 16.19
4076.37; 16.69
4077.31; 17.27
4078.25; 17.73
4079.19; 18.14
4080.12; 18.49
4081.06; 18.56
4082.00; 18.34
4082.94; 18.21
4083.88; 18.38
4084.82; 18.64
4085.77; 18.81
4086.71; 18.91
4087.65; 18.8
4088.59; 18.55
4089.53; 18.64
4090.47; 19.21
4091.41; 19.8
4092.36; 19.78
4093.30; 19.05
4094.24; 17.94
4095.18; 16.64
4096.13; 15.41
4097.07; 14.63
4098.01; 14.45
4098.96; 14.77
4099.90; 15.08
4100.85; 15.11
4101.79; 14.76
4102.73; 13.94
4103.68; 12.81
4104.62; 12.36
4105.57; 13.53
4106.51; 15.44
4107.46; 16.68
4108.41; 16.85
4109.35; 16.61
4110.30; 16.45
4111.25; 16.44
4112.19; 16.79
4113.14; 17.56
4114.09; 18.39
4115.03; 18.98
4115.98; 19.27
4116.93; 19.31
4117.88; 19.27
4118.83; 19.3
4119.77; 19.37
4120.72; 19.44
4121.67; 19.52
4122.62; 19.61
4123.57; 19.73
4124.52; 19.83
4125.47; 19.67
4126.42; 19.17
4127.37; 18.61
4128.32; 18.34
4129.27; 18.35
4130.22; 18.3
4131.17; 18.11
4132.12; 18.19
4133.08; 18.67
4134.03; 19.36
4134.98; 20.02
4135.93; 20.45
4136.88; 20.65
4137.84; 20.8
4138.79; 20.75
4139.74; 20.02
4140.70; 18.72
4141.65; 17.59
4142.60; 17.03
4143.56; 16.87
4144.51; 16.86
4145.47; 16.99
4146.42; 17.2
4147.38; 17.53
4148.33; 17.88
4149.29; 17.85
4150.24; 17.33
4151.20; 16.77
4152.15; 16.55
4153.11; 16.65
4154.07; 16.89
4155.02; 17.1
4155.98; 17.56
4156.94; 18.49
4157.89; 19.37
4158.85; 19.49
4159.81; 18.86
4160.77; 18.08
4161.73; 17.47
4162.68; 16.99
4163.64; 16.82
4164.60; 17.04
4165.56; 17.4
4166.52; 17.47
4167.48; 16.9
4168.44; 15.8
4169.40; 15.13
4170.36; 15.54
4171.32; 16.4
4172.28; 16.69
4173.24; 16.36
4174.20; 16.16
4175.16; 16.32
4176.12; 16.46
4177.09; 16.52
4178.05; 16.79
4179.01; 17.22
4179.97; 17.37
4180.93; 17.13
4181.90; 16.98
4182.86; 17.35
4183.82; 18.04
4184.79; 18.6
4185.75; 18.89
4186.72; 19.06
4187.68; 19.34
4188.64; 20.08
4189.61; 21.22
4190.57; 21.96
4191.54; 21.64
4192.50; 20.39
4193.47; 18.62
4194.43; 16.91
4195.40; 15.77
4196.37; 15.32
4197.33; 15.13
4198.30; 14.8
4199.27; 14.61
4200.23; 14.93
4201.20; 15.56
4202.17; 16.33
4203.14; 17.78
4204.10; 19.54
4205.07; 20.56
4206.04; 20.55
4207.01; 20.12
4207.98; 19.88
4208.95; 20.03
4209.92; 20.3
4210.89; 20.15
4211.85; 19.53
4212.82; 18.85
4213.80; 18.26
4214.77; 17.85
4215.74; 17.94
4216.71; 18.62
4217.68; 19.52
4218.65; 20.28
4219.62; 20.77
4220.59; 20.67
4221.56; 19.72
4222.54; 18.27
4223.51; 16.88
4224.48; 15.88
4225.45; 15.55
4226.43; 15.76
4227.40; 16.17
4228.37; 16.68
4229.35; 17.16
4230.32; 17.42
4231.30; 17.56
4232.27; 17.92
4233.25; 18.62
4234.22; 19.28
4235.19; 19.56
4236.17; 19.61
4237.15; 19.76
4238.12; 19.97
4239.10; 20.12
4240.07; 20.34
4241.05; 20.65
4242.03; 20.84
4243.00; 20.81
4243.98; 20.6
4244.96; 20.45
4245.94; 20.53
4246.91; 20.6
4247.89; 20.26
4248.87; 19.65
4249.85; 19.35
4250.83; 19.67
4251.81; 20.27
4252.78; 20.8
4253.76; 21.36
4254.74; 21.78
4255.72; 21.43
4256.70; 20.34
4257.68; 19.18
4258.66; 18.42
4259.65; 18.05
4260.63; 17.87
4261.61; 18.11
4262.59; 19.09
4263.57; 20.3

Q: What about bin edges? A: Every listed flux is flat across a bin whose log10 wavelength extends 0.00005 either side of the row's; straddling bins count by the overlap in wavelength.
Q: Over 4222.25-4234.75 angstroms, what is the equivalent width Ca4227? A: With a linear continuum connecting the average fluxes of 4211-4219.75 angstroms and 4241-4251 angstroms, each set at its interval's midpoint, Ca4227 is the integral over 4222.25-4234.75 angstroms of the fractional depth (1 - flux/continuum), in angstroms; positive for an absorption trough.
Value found 1.6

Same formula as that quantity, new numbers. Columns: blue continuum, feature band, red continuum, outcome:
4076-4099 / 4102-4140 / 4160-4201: -1.0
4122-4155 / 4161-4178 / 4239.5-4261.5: 2.1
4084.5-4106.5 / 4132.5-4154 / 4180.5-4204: -1.4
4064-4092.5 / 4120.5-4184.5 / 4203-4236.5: 1.1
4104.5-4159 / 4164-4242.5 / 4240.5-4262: 4.9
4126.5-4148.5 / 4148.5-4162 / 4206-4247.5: 0.7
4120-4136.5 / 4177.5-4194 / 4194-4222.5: -0.3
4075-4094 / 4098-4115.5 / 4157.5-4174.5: 2.3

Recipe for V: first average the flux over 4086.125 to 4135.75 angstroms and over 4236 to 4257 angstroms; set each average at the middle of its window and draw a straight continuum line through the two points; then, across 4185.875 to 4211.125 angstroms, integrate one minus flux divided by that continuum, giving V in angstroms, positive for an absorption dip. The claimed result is 1.3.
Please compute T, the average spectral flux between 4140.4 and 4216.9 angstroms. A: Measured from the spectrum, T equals 17.7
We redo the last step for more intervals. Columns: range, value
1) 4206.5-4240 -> 18.7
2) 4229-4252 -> 19.6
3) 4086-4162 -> 17.8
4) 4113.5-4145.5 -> 19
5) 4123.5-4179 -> 17.8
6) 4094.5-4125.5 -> 16.9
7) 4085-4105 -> 16.7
